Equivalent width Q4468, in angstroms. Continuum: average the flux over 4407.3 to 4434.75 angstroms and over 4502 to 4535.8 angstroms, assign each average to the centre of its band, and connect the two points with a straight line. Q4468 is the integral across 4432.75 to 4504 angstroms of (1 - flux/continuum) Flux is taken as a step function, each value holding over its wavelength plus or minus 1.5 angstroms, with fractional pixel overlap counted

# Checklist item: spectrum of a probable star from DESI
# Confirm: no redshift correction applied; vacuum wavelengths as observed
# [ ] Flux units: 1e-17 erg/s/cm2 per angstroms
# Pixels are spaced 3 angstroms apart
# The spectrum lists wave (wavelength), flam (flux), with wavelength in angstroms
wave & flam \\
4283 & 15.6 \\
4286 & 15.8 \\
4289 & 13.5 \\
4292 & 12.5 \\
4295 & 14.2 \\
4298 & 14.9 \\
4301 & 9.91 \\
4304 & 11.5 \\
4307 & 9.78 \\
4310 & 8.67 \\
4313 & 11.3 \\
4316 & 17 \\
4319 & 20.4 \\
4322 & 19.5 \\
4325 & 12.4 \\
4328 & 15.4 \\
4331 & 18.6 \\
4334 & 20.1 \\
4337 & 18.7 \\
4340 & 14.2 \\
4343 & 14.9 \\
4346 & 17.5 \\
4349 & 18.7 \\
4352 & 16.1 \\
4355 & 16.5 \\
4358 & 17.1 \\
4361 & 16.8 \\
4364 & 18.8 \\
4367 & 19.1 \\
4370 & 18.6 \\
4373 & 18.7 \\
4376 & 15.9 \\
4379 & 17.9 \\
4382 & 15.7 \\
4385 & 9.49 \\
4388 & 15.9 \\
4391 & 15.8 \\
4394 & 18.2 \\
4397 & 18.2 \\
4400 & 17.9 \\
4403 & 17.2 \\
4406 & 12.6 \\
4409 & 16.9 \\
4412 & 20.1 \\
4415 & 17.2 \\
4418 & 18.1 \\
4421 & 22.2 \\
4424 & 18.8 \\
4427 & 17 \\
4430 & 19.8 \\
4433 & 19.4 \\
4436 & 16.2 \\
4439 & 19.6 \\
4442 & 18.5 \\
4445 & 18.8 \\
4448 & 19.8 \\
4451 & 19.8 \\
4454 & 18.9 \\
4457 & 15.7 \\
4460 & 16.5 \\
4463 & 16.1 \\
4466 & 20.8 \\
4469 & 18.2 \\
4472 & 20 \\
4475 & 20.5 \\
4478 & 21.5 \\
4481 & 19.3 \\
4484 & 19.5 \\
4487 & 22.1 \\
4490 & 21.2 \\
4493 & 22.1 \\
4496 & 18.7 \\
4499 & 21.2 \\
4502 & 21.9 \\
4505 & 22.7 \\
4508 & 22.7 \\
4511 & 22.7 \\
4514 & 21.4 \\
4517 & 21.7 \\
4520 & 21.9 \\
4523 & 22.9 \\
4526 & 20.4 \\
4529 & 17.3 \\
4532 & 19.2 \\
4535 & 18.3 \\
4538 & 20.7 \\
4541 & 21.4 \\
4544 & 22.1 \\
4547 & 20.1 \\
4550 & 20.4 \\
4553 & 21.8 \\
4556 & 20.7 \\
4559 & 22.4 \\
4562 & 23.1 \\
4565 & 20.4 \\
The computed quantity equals 1.7 angstroms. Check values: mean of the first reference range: 18.8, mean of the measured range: 19.5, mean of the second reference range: 21.1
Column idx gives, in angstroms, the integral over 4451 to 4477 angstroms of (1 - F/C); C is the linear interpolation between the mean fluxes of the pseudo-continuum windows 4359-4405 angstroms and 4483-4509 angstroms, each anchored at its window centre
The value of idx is 2.1 angstroms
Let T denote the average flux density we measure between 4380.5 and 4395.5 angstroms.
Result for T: 15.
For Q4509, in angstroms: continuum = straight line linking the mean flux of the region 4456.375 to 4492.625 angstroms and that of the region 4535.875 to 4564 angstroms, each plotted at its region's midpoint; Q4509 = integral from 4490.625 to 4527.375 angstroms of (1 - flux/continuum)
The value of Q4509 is -2.5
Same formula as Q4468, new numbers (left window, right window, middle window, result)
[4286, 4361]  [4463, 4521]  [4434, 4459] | 1.3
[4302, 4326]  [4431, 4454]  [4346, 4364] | -2.1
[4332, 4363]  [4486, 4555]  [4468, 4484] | 0.1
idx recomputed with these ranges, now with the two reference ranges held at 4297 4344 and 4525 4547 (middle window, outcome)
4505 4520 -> -2.2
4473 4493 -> -2.3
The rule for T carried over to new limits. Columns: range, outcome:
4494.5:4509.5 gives 21.4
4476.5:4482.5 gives 20.4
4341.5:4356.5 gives 16.7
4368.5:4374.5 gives 18.7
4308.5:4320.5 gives 14.3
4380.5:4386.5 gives 12.6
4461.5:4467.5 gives 18.5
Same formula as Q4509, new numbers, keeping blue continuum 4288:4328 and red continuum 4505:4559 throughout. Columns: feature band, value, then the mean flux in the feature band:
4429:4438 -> -0.4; 18.5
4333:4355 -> -3.4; 17.1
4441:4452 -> -0.6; 19.2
